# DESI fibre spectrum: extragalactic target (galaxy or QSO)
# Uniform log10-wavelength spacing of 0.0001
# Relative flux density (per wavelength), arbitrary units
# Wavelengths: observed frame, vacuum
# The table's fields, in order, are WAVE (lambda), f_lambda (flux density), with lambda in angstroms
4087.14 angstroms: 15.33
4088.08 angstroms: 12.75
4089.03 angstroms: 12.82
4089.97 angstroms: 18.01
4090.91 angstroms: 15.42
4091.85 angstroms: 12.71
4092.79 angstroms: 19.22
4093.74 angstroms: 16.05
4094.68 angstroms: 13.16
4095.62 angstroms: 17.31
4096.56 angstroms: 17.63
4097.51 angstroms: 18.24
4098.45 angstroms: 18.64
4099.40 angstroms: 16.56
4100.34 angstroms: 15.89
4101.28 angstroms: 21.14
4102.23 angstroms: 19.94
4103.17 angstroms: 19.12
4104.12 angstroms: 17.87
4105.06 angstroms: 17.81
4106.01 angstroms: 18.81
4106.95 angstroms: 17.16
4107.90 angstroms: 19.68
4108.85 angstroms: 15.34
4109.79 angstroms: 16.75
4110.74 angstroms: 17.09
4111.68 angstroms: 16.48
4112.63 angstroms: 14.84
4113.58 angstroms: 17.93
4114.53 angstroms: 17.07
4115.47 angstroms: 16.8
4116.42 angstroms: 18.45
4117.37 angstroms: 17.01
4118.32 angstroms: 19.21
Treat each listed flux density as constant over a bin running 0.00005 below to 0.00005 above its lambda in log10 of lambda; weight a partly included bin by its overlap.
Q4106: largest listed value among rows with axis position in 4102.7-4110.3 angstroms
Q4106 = 19.68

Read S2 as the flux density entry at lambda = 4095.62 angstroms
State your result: 17.31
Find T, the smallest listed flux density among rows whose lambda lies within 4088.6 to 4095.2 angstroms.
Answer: 12.71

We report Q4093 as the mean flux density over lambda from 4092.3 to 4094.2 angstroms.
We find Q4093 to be 17.5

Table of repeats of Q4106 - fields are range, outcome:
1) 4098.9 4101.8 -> 21.14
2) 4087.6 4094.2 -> 19.22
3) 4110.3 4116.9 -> 18.45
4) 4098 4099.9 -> 18.64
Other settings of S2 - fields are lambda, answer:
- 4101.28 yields 21.14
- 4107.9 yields 19.68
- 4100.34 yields 15.89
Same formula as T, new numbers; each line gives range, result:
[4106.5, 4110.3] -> 15.34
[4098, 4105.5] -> 15.89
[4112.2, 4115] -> 14.84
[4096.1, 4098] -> 17.63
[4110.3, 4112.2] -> 16.48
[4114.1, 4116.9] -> 16.8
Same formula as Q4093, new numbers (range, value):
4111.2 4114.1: 16.4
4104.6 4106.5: 18.3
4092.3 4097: 16.7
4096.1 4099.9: 17.7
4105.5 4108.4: 18.5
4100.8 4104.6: 19.5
